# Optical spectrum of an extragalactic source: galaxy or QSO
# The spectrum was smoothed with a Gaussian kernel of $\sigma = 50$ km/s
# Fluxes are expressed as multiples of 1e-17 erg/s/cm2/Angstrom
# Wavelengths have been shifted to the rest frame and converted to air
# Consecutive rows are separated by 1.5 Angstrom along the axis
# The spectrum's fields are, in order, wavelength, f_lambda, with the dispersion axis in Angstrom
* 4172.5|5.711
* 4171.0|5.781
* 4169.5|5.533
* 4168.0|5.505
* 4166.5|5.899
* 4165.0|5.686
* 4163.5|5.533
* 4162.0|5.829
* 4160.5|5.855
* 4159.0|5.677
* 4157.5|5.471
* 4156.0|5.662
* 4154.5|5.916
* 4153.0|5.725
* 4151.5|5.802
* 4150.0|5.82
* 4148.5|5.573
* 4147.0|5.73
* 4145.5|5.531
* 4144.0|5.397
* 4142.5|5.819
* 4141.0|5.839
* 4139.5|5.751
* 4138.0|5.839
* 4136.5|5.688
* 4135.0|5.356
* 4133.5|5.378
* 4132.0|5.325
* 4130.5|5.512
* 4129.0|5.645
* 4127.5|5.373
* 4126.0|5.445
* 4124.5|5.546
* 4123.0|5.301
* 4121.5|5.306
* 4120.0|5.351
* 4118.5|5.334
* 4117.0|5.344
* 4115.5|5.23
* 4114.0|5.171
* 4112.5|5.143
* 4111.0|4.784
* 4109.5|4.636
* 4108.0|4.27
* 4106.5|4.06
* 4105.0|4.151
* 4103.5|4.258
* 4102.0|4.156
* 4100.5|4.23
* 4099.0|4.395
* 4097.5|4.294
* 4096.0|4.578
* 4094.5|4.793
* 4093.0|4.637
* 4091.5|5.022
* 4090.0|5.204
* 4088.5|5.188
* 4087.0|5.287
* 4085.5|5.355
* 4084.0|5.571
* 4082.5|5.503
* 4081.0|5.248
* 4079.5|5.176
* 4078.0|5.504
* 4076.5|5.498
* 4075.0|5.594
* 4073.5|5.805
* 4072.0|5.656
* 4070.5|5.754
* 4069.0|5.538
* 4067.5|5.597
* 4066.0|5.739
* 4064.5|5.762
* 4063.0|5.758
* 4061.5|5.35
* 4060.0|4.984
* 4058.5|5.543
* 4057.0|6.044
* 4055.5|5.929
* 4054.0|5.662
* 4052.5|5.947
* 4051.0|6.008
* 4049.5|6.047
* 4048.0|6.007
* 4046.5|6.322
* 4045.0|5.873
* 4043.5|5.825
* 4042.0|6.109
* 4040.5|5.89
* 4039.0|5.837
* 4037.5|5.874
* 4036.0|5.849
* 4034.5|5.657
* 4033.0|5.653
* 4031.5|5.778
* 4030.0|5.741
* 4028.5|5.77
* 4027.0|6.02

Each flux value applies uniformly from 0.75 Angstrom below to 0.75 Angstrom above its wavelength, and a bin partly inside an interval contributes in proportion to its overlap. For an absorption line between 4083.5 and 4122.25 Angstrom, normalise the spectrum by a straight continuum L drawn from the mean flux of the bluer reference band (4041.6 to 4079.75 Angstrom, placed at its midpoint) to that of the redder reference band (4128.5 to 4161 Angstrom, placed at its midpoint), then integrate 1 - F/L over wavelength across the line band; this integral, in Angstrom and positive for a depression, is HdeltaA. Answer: 5.86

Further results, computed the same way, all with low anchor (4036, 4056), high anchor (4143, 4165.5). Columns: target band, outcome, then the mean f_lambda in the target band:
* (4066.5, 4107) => 5.5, 5.05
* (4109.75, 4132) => 1.8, 5.31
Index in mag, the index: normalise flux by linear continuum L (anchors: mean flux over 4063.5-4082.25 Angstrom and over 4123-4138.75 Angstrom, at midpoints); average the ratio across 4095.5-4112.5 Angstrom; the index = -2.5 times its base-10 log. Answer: 0.25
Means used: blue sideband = 5.57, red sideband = 5.5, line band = 4.38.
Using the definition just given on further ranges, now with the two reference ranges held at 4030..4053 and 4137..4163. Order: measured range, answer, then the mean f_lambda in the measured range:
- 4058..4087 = 0.06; 5.52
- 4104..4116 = 0.23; 4.66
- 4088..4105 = 0.26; 4.59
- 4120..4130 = 0.06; 5.43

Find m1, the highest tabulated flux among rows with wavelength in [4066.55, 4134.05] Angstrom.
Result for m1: 5.805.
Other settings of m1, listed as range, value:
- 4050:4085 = 6.044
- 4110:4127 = 5.546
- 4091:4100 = 5.022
